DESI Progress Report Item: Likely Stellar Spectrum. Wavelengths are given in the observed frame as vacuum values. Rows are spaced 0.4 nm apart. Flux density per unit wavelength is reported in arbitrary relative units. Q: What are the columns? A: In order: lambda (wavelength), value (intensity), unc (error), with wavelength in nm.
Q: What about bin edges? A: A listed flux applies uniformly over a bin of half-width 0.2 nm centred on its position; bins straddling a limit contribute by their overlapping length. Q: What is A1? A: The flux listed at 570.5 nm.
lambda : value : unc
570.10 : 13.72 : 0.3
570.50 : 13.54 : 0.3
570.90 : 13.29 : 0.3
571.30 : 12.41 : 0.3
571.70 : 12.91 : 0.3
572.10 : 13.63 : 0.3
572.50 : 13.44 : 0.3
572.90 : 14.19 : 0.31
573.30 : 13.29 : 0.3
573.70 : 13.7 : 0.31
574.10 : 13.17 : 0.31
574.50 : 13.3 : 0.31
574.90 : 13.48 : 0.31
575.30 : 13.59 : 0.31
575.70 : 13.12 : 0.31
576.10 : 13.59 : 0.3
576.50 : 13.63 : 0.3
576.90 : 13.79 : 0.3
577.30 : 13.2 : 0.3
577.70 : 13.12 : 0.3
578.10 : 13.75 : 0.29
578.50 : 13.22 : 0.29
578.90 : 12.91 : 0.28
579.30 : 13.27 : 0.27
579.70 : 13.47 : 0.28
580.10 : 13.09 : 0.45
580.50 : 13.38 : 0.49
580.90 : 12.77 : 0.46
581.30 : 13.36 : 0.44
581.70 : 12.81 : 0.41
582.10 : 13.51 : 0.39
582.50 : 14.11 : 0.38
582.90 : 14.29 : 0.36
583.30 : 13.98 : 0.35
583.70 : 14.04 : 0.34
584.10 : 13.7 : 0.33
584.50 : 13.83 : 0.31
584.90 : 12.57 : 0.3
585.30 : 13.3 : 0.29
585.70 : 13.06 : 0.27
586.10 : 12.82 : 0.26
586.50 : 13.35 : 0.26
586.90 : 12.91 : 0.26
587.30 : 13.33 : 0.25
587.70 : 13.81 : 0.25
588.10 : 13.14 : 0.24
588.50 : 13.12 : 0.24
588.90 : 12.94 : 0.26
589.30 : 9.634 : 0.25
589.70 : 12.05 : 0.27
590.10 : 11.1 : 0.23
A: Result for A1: 13.54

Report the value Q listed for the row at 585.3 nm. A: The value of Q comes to 13.3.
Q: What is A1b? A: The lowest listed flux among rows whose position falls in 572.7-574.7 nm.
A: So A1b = 13.17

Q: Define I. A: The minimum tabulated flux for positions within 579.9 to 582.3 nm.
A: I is 12.77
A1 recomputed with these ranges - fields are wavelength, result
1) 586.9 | 12.91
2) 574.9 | 13.48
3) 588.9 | 12.94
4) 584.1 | 13.7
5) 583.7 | 14.04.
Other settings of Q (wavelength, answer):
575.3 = 13.59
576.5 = 13.63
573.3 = 13.29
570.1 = 13.72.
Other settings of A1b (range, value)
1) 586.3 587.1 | 12.91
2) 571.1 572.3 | 12.41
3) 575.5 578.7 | 13.12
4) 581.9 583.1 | 13.51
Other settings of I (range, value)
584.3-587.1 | 12.57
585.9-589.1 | 12.82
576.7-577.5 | 13.2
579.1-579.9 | 13.27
